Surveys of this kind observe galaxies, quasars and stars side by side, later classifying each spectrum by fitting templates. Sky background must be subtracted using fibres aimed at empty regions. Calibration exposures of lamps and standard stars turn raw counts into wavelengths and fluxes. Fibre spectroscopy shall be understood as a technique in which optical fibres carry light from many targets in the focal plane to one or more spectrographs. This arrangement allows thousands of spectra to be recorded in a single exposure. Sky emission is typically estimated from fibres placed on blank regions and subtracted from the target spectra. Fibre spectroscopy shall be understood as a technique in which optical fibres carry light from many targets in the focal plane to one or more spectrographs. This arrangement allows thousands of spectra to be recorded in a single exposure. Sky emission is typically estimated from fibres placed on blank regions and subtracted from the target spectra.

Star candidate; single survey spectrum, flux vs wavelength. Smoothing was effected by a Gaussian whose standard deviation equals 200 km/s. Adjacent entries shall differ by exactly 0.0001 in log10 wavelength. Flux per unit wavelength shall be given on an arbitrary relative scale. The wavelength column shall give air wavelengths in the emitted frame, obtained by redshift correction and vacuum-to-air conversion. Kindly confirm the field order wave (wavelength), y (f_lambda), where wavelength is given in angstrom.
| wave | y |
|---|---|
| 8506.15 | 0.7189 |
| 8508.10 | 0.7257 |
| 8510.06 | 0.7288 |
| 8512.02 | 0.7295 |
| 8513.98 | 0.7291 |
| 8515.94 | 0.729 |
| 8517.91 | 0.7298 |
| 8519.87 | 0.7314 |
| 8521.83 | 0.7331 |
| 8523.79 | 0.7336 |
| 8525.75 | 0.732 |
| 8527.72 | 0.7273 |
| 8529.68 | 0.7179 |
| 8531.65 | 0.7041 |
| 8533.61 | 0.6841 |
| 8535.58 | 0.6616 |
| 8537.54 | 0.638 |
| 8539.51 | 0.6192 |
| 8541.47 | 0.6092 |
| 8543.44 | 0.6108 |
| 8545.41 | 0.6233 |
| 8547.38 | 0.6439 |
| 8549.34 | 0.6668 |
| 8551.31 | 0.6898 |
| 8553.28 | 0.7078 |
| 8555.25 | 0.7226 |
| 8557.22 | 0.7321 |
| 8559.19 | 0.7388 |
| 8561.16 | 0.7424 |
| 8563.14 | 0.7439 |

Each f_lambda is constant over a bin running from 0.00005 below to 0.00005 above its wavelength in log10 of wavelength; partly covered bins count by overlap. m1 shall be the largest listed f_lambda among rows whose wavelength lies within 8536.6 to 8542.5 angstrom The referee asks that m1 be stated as 0.638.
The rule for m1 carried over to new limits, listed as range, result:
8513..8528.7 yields 0.7336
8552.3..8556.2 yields 0.7226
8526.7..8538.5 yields 0.7273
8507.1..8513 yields 0.7295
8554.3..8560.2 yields 0.7388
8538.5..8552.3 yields 0.6898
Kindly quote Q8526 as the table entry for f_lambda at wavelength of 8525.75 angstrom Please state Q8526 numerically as 0.732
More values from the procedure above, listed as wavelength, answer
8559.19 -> 0.7388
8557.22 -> 0.7321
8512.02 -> 0.7295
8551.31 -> 0.6898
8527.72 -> 0.7273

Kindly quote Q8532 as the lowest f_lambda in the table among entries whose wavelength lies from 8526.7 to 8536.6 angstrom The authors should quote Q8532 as 0.6616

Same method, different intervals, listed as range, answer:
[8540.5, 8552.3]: 0.6092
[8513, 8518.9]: 0.729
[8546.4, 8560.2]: 0.6439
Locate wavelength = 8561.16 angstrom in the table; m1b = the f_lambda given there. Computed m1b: 0.7424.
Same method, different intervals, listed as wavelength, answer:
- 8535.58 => 0.6616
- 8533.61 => 0.6841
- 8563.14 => 0.7439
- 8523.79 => 0.7336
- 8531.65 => 0.7041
